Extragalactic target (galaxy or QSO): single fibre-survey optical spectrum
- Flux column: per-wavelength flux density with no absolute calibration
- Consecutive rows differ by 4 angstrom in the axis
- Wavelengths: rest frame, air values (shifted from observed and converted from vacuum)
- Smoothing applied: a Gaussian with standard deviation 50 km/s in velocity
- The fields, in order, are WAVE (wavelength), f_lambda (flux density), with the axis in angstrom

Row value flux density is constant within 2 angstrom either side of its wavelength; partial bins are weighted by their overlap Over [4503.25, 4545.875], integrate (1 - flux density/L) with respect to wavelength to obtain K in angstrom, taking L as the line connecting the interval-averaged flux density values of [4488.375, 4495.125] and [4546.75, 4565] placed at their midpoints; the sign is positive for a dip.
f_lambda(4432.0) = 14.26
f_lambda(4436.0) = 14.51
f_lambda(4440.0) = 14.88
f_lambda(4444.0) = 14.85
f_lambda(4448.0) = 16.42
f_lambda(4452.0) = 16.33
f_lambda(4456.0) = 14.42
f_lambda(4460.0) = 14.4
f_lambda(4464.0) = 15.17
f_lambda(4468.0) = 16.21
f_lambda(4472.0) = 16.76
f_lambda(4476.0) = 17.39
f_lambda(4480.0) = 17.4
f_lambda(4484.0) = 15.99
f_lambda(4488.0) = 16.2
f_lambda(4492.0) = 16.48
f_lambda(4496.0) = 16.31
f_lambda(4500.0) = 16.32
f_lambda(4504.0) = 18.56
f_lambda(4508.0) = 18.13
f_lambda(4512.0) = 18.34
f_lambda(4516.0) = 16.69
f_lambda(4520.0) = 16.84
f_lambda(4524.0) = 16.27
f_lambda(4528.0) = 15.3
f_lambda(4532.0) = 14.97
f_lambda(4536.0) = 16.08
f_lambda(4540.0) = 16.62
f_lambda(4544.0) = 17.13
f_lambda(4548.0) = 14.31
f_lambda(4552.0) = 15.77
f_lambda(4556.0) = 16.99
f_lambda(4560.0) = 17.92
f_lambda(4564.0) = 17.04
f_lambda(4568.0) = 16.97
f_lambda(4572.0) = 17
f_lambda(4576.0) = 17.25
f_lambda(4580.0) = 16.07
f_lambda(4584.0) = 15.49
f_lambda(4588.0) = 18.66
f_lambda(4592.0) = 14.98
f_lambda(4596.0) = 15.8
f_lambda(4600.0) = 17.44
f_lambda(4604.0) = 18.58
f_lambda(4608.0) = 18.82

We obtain -0.9 angstrom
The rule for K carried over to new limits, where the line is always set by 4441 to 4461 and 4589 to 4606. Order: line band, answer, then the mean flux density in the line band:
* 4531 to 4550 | 0.4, 15.9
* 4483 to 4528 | -2.8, 16.9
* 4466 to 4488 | -1.6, 16.7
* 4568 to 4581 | -0.2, 16.9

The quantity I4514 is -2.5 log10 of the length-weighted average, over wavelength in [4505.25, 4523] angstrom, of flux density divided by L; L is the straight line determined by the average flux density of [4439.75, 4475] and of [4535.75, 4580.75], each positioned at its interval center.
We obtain -0.084 mag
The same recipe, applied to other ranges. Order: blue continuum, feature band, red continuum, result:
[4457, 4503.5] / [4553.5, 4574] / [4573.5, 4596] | -0.048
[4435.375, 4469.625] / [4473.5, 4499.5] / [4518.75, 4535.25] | -0.074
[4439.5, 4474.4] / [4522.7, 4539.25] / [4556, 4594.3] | 0.043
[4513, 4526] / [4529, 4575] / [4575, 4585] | 0.003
